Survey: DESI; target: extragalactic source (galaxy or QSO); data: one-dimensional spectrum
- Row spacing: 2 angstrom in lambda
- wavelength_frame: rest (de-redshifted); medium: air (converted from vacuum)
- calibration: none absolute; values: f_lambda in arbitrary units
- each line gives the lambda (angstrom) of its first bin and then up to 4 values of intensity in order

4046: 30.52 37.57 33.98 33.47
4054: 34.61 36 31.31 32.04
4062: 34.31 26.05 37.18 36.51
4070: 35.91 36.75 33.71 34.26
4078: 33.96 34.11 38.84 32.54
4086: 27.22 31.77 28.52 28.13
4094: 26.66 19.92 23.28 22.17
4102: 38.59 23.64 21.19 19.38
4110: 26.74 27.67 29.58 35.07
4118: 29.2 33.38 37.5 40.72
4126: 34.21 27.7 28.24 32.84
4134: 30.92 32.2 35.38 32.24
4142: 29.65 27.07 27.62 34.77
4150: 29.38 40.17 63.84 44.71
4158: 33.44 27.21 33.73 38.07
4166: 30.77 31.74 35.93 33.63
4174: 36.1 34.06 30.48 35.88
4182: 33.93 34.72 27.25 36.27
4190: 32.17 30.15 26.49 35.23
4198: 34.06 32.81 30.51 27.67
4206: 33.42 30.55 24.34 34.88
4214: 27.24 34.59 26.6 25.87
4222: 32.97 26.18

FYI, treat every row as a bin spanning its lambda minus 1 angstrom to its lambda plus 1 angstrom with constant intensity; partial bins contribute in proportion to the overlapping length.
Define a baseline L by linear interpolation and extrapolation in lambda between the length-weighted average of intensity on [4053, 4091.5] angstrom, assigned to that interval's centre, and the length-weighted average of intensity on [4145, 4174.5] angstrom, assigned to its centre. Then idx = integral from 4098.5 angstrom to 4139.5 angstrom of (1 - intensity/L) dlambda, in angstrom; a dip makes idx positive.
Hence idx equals 5.4 angstrom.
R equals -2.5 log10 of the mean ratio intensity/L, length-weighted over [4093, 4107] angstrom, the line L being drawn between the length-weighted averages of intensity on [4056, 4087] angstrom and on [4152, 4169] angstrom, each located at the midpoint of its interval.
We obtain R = 0.37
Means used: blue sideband 33.7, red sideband 38.1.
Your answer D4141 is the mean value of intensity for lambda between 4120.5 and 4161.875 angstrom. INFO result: 34.5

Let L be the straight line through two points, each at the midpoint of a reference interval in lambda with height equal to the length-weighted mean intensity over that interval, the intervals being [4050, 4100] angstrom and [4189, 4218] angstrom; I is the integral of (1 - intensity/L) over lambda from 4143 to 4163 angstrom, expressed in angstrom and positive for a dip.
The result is -3.18 angstrom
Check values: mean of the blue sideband 31.8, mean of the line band 36.2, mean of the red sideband 30.9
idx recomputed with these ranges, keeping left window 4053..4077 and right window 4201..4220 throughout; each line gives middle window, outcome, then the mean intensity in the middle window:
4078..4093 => 0.8 angstrom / 31.7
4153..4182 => -4.9 angstrom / 36.3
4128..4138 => 0.3 angstrom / 31.1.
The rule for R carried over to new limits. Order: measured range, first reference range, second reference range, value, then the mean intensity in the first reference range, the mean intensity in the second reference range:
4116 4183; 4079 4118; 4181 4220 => -0.15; 28.2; 31.1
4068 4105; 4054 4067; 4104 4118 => -0.03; 33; 26.6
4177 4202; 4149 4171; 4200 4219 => 0.02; 37.2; 30.1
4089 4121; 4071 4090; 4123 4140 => 0.22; 33.4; 32.7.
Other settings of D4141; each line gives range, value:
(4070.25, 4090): 33.5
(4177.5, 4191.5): 32.9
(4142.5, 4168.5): 35.5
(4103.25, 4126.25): 29.8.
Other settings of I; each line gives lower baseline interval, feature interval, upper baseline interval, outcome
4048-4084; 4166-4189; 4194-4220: -1.5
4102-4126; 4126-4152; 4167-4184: 0.4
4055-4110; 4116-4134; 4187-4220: -1.4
